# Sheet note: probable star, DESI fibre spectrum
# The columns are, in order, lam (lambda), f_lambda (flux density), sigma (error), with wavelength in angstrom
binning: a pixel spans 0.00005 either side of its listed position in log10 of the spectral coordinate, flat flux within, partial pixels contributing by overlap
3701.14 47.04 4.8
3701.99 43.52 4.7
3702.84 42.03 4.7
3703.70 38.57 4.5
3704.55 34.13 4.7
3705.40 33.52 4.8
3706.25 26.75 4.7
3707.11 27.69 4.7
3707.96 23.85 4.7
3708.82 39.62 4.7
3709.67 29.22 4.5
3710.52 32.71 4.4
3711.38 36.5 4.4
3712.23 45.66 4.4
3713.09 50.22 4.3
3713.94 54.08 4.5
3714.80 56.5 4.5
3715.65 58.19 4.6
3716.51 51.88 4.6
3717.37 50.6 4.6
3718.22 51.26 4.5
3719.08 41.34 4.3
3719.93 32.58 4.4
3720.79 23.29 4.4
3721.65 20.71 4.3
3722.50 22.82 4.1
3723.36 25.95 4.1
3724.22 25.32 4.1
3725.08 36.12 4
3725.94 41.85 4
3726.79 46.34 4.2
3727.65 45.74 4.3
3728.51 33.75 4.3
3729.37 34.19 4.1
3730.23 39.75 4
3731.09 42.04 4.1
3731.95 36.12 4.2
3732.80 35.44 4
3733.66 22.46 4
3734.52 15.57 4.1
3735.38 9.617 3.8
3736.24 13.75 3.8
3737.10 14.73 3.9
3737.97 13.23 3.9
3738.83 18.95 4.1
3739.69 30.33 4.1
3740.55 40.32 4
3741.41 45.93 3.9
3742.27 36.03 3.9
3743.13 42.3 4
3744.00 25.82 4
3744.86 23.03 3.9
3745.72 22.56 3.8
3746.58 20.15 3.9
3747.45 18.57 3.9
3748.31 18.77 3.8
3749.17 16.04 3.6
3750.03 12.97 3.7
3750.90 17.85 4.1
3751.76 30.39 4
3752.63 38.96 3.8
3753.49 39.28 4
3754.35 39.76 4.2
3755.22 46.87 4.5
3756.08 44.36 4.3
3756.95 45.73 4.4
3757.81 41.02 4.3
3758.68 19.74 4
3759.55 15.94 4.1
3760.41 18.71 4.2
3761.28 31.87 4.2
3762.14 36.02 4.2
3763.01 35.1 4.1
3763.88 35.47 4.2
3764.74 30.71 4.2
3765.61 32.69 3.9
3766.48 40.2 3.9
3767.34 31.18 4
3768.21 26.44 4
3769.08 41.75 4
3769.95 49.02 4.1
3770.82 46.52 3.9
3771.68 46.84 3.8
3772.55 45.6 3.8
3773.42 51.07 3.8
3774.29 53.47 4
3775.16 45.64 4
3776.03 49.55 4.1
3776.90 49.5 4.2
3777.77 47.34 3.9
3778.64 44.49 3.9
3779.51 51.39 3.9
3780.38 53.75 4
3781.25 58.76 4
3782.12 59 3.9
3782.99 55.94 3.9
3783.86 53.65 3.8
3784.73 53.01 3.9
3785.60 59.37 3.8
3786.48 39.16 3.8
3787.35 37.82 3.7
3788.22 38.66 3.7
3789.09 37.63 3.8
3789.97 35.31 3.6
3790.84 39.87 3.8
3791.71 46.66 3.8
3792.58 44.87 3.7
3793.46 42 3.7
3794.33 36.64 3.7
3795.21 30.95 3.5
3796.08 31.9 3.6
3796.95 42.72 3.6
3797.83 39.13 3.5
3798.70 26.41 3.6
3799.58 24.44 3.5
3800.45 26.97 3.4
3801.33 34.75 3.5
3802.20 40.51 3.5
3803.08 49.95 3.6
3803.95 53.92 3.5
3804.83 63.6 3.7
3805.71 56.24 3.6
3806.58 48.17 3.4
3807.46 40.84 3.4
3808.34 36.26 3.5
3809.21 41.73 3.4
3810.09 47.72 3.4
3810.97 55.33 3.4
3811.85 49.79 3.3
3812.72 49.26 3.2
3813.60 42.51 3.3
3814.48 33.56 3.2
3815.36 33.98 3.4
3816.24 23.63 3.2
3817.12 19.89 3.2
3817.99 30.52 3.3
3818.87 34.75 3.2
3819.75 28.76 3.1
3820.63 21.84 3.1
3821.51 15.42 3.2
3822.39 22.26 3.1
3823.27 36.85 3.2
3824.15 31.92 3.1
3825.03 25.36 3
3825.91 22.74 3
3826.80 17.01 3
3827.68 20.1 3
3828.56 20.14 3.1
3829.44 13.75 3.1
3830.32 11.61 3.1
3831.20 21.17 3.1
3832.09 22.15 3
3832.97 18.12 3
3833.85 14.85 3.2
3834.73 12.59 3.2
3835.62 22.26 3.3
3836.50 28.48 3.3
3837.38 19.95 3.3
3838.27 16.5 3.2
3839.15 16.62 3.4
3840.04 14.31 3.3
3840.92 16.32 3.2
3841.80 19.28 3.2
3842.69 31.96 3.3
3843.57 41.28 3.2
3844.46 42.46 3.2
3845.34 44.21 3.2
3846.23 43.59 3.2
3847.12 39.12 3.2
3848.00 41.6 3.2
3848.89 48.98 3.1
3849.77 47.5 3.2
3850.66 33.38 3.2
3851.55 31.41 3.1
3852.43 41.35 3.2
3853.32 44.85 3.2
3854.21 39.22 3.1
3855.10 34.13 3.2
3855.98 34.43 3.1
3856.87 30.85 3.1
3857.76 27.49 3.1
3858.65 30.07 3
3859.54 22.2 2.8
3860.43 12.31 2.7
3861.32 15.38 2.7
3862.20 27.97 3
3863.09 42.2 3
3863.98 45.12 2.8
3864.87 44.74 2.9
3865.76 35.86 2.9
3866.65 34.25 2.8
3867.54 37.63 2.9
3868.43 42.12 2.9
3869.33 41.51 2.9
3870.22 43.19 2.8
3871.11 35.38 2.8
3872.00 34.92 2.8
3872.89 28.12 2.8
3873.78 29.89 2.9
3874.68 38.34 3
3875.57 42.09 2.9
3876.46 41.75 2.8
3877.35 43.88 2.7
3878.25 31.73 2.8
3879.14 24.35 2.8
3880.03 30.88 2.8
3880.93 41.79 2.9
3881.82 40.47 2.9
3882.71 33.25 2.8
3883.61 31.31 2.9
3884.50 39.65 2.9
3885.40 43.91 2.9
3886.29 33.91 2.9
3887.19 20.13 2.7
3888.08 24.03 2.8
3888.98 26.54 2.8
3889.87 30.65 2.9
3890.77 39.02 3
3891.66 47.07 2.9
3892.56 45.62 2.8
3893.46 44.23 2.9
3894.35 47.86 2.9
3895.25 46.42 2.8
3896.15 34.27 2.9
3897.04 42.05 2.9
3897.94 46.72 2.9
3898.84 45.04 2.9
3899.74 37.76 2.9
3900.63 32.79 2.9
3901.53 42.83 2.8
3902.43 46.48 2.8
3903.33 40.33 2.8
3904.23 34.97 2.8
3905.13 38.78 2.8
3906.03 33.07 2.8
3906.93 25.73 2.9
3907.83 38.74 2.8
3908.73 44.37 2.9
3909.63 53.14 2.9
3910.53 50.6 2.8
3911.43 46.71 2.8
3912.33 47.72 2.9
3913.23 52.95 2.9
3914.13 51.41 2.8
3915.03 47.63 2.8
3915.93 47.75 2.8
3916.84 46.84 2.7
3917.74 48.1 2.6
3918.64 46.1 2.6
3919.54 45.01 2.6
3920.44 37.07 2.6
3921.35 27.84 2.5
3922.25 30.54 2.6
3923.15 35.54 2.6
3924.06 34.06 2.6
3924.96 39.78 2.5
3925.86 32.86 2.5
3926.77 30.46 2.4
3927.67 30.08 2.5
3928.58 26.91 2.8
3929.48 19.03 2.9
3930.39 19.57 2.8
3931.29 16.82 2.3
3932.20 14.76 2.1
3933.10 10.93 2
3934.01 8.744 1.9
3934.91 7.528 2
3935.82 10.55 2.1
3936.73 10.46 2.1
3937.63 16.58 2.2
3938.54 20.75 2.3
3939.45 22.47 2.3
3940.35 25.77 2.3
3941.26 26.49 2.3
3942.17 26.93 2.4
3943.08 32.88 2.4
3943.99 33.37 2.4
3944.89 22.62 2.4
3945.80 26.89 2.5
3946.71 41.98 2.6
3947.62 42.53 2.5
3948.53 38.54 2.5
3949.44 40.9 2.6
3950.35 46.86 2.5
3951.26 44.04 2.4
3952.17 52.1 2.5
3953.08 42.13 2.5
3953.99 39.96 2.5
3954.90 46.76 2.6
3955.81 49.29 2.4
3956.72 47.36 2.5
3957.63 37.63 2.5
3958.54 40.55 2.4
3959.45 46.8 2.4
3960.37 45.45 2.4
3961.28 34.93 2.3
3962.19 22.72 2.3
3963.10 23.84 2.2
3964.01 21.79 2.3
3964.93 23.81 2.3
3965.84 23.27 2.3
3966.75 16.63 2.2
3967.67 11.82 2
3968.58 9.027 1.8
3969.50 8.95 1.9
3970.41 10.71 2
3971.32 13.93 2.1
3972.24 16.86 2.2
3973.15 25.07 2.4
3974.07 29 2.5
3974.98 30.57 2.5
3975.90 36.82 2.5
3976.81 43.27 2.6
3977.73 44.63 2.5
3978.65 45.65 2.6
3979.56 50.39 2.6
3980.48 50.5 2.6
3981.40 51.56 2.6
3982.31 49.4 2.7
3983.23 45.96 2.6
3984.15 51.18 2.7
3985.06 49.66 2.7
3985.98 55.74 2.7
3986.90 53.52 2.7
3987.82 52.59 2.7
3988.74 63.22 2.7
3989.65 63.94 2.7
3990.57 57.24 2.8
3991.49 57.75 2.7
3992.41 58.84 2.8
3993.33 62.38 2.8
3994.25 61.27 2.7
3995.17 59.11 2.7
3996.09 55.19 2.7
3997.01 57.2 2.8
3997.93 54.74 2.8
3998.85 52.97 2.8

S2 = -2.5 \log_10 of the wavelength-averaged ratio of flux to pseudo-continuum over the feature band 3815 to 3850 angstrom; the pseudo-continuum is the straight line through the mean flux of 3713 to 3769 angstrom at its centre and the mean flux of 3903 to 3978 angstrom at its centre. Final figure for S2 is 0.23 mag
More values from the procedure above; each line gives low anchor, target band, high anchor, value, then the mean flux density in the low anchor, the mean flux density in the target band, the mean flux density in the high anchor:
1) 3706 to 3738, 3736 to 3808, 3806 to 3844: -0.216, 34.7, 37.9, 27.8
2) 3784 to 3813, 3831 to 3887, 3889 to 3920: 0.292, 42.6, 32.7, 43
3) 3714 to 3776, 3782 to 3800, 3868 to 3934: -0.188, 33.9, 41.4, 37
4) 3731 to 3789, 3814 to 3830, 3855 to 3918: 0.420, 35.9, 25.1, 38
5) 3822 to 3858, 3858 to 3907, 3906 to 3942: -0.198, 28.4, 36.3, 32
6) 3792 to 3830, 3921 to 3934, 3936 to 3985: 0.290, 35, 25.8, 33.2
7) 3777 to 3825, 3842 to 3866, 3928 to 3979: 0.018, 40.7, 35.9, 28.5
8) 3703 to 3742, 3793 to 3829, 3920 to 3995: -0.026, 34.5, 35.4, 34.6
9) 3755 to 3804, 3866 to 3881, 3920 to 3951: -0.123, 41.1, 36.4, 26.8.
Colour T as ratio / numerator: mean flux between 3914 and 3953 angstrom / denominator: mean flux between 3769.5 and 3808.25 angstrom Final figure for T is 0.7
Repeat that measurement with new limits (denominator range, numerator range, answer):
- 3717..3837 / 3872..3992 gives 1.04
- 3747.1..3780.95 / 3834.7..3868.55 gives 0.87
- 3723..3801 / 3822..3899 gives 0.90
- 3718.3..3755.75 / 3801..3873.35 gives 1.11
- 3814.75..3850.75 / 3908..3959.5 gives 1.31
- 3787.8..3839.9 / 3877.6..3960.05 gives 1.11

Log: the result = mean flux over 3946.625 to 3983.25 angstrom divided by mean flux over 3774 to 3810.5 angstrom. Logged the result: 0.79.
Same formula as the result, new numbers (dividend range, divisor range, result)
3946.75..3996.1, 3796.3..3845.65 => 1.31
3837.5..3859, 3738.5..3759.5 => 1.10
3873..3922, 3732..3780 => 1.20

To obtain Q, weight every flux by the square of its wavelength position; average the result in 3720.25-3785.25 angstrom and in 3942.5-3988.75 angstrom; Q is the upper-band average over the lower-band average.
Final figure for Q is 1.17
